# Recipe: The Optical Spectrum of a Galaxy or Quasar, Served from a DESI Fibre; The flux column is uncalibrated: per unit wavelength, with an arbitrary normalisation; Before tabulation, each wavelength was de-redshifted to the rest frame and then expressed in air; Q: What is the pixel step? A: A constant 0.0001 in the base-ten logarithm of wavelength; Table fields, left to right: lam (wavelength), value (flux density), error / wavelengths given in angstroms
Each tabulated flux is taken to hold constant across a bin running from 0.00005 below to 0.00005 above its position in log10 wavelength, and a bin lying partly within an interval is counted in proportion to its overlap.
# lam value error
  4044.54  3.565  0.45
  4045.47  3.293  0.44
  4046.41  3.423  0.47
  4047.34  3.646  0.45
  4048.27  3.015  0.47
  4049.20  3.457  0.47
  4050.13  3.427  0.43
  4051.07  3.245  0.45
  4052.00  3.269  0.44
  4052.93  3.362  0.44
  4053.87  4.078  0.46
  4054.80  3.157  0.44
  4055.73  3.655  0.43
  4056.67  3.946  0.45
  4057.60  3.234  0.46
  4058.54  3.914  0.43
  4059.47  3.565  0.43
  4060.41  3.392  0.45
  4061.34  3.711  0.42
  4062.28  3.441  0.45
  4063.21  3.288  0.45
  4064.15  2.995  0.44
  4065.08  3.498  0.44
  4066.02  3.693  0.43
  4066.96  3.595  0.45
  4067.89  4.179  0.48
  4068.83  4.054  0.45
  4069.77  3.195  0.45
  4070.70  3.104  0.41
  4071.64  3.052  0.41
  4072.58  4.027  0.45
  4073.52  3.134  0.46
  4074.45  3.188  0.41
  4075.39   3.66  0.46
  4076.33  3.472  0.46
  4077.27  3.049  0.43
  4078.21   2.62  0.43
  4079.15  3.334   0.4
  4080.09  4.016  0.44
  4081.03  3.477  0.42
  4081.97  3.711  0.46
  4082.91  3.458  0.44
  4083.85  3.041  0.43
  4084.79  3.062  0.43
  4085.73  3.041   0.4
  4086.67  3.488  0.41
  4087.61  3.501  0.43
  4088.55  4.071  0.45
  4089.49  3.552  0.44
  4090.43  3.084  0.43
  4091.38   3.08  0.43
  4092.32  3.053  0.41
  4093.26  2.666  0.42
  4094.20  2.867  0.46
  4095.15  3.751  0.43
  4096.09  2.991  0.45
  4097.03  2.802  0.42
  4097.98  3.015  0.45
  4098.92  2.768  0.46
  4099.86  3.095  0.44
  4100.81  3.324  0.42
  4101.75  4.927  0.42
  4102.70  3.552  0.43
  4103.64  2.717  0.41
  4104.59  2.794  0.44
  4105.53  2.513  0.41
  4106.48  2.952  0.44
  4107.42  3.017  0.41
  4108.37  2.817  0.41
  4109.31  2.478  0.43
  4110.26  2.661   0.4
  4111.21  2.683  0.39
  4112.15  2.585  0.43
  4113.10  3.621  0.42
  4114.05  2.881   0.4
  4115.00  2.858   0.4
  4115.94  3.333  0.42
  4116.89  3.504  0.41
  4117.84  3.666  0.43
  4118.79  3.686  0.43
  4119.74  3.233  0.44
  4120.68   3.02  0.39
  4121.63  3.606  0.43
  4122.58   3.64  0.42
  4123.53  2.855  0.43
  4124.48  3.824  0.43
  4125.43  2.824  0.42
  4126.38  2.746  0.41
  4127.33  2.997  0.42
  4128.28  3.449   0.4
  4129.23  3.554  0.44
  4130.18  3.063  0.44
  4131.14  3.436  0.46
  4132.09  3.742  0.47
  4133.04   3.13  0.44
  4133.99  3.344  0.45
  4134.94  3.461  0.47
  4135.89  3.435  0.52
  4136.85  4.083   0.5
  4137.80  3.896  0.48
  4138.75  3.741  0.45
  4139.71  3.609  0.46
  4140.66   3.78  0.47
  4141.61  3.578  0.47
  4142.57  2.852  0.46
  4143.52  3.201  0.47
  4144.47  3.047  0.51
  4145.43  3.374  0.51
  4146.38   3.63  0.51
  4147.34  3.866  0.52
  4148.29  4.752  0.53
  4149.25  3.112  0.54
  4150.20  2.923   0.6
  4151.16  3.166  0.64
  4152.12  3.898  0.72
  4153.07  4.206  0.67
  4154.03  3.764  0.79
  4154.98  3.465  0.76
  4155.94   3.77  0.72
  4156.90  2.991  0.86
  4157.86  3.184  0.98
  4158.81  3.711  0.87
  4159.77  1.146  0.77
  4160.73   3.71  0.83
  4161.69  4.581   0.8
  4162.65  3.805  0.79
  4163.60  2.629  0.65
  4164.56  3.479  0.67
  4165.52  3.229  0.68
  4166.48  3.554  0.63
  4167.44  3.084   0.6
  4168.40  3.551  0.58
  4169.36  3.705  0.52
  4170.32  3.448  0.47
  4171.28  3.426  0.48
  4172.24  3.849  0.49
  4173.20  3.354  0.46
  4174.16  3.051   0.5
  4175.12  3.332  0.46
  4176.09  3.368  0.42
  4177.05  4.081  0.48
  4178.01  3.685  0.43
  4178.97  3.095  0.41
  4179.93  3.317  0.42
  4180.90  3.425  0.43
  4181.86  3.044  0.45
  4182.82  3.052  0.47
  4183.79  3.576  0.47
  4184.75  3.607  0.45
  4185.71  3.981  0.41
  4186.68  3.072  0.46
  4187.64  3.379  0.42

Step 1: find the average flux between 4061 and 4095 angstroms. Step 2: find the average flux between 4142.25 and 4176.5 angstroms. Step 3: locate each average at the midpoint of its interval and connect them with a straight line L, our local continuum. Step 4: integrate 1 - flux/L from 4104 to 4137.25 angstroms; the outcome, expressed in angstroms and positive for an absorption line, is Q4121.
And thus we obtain 2.1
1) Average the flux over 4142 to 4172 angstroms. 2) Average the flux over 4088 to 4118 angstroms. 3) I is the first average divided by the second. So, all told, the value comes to 1.10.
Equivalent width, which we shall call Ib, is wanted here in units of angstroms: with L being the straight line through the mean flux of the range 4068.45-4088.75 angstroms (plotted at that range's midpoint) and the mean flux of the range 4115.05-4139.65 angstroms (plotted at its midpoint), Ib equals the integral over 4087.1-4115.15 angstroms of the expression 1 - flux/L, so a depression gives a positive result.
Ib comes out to 2.5 angstroms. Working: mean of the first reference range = 3.39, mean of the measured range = 3.09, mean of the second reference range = 3.4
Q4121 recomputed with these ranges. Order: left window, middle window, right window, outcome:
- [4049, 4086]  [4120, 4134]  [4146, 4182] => 0.7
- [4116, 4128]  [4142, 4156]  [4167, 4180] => -0.6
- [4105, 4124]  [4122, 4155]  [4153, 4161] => -2.9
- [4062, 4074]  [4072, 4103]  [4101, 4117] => -0.5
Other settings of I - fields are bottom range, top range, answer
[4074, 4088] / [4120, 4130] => 0.97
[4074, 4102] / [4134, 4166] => 1.06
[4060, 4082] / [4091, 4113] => 0.87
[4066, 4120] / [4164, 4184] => 1.05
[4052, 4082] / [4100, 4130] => 0.91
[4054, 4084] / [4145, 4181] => 1.00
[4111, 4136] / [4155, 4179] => 1.04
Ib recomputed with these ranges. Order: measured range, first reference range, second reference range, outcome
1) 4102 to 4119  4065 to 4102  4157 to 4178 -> 1.7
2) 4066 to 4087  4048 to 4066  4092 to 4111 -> -0.9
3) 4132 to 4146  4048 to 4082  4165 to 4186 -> -0.1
